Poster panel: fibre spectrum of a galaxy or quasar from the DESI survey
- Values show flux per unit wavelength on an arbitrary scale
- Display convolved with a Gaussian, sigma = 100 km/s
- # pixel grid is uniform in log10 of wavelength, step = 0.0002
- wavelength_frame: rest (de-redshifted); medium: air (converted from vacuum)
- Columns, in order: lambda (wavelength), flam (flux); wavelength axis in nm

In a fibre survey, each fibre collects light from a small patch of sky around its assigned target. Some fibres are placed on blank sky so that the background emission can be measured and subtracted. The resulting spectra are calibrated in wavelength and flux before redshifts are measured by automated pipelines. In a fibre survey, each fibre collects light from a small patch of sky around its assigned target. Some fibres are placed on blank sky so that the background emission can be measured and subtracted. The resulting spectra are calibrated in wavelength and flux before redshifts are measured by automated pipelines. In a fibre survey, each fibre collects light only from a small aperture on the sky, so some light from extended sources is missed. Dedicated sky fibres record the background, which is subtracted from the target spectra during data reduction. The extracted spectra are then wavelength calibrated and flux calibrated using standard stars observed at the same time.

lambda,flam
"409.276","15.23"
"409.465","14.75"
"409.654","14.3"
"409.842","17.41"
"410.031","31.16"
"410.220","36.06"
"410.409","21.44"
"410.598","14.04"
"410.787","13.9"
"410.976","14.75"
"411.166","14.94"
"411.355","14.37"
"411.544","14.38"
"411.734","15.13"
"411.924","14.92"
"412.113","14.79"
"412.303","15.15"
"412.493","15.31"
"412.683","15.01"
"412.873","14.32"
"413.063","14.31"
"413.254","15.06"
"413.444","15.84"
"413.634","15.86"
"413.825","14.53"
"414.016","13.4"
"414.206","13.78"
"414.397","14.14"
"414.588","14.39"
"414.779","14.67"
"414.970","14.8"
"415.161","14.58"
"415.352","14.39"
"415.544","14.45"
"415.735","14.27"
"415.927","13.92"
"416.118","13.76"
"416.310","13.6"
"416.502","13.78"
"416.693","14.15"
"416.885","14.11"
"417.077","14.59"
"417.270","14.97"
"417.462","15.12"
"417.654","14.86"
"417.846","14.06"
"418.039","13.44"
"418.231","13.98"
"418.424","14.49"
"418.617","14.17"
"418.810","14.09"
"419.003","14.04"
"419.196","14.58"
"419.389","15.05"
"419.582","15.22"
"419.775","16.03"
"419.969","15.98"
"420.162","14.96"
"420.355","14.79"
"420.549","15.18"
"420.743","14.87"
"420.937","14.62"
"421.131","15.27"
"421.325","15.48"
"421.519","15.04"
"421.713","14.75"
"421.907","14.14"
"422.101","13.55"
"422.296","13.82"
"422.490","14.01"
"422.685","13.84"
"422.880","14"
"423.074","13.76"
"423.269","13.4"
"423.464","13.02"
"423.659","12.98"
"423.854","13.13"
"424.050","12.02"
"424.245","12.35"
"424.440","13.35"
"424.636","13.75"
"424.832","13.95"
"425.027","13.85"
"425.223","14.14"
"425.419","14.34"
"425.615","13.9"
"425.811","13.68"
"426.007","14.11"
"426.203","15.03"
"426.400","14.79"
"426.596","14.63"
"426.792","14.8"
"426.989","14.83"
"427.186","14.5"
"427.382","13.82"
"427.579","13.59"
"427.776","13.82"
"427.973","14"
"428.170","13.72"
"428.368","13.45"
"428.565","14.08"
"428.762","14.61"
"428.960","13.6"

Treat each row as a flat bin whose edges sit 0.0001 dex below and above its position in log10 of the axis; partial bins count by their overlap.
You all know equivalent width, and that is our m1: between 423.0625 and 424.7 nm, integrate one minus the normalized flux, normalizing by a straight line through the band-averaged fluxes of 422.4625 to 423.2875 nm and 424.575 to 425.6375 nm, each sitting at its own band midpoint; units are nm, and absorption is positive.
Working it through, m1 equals 0.10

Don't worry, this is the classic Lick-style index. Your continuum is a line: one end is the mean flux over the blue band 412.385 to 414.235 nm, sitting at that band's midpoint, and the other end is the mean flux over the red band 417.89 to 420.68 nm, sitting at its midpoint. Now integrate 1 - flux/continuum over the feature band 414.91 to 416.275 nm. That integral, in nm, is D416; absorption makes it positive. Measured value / 0.045 nm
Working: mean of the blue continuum 14.8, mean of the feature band 14.3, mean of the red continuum 14.7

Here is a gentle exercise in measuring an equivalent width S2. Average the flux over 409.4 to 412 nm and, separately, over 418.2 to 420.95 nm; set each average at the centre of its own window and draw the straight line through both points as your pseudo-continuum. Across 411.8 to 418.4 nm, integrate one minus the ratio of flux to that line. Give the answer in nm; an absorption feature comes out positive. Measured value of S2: 0.78 nm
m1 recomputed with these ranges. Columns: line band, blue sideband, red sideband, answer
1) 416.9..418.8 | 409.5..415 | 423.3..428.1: 0.110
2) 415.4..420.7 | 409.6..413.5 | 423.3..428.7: 0.361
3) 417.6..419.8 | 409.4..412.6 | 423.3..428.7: 0.163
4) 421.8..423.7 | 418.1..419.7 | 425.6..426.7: 0.099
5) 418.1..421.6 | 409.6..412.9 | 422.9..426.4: 0.022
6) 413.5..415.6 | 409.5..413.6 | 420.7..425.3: 0.214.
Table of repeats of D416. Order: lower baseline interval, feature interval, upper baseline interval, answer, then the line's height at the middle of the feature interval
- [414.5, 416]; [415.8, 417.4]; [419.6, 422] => 0.05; 14.6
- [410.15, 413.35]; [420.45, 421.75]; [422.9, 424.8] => -0.11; 13.8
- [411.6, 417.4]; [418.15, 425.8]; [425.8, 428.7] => 0.08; 14.3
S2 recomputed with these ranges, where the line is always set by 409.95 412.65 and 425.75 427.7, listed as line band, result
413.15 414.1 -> 0.126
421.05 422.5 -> 0.088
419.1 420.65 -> 0.064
